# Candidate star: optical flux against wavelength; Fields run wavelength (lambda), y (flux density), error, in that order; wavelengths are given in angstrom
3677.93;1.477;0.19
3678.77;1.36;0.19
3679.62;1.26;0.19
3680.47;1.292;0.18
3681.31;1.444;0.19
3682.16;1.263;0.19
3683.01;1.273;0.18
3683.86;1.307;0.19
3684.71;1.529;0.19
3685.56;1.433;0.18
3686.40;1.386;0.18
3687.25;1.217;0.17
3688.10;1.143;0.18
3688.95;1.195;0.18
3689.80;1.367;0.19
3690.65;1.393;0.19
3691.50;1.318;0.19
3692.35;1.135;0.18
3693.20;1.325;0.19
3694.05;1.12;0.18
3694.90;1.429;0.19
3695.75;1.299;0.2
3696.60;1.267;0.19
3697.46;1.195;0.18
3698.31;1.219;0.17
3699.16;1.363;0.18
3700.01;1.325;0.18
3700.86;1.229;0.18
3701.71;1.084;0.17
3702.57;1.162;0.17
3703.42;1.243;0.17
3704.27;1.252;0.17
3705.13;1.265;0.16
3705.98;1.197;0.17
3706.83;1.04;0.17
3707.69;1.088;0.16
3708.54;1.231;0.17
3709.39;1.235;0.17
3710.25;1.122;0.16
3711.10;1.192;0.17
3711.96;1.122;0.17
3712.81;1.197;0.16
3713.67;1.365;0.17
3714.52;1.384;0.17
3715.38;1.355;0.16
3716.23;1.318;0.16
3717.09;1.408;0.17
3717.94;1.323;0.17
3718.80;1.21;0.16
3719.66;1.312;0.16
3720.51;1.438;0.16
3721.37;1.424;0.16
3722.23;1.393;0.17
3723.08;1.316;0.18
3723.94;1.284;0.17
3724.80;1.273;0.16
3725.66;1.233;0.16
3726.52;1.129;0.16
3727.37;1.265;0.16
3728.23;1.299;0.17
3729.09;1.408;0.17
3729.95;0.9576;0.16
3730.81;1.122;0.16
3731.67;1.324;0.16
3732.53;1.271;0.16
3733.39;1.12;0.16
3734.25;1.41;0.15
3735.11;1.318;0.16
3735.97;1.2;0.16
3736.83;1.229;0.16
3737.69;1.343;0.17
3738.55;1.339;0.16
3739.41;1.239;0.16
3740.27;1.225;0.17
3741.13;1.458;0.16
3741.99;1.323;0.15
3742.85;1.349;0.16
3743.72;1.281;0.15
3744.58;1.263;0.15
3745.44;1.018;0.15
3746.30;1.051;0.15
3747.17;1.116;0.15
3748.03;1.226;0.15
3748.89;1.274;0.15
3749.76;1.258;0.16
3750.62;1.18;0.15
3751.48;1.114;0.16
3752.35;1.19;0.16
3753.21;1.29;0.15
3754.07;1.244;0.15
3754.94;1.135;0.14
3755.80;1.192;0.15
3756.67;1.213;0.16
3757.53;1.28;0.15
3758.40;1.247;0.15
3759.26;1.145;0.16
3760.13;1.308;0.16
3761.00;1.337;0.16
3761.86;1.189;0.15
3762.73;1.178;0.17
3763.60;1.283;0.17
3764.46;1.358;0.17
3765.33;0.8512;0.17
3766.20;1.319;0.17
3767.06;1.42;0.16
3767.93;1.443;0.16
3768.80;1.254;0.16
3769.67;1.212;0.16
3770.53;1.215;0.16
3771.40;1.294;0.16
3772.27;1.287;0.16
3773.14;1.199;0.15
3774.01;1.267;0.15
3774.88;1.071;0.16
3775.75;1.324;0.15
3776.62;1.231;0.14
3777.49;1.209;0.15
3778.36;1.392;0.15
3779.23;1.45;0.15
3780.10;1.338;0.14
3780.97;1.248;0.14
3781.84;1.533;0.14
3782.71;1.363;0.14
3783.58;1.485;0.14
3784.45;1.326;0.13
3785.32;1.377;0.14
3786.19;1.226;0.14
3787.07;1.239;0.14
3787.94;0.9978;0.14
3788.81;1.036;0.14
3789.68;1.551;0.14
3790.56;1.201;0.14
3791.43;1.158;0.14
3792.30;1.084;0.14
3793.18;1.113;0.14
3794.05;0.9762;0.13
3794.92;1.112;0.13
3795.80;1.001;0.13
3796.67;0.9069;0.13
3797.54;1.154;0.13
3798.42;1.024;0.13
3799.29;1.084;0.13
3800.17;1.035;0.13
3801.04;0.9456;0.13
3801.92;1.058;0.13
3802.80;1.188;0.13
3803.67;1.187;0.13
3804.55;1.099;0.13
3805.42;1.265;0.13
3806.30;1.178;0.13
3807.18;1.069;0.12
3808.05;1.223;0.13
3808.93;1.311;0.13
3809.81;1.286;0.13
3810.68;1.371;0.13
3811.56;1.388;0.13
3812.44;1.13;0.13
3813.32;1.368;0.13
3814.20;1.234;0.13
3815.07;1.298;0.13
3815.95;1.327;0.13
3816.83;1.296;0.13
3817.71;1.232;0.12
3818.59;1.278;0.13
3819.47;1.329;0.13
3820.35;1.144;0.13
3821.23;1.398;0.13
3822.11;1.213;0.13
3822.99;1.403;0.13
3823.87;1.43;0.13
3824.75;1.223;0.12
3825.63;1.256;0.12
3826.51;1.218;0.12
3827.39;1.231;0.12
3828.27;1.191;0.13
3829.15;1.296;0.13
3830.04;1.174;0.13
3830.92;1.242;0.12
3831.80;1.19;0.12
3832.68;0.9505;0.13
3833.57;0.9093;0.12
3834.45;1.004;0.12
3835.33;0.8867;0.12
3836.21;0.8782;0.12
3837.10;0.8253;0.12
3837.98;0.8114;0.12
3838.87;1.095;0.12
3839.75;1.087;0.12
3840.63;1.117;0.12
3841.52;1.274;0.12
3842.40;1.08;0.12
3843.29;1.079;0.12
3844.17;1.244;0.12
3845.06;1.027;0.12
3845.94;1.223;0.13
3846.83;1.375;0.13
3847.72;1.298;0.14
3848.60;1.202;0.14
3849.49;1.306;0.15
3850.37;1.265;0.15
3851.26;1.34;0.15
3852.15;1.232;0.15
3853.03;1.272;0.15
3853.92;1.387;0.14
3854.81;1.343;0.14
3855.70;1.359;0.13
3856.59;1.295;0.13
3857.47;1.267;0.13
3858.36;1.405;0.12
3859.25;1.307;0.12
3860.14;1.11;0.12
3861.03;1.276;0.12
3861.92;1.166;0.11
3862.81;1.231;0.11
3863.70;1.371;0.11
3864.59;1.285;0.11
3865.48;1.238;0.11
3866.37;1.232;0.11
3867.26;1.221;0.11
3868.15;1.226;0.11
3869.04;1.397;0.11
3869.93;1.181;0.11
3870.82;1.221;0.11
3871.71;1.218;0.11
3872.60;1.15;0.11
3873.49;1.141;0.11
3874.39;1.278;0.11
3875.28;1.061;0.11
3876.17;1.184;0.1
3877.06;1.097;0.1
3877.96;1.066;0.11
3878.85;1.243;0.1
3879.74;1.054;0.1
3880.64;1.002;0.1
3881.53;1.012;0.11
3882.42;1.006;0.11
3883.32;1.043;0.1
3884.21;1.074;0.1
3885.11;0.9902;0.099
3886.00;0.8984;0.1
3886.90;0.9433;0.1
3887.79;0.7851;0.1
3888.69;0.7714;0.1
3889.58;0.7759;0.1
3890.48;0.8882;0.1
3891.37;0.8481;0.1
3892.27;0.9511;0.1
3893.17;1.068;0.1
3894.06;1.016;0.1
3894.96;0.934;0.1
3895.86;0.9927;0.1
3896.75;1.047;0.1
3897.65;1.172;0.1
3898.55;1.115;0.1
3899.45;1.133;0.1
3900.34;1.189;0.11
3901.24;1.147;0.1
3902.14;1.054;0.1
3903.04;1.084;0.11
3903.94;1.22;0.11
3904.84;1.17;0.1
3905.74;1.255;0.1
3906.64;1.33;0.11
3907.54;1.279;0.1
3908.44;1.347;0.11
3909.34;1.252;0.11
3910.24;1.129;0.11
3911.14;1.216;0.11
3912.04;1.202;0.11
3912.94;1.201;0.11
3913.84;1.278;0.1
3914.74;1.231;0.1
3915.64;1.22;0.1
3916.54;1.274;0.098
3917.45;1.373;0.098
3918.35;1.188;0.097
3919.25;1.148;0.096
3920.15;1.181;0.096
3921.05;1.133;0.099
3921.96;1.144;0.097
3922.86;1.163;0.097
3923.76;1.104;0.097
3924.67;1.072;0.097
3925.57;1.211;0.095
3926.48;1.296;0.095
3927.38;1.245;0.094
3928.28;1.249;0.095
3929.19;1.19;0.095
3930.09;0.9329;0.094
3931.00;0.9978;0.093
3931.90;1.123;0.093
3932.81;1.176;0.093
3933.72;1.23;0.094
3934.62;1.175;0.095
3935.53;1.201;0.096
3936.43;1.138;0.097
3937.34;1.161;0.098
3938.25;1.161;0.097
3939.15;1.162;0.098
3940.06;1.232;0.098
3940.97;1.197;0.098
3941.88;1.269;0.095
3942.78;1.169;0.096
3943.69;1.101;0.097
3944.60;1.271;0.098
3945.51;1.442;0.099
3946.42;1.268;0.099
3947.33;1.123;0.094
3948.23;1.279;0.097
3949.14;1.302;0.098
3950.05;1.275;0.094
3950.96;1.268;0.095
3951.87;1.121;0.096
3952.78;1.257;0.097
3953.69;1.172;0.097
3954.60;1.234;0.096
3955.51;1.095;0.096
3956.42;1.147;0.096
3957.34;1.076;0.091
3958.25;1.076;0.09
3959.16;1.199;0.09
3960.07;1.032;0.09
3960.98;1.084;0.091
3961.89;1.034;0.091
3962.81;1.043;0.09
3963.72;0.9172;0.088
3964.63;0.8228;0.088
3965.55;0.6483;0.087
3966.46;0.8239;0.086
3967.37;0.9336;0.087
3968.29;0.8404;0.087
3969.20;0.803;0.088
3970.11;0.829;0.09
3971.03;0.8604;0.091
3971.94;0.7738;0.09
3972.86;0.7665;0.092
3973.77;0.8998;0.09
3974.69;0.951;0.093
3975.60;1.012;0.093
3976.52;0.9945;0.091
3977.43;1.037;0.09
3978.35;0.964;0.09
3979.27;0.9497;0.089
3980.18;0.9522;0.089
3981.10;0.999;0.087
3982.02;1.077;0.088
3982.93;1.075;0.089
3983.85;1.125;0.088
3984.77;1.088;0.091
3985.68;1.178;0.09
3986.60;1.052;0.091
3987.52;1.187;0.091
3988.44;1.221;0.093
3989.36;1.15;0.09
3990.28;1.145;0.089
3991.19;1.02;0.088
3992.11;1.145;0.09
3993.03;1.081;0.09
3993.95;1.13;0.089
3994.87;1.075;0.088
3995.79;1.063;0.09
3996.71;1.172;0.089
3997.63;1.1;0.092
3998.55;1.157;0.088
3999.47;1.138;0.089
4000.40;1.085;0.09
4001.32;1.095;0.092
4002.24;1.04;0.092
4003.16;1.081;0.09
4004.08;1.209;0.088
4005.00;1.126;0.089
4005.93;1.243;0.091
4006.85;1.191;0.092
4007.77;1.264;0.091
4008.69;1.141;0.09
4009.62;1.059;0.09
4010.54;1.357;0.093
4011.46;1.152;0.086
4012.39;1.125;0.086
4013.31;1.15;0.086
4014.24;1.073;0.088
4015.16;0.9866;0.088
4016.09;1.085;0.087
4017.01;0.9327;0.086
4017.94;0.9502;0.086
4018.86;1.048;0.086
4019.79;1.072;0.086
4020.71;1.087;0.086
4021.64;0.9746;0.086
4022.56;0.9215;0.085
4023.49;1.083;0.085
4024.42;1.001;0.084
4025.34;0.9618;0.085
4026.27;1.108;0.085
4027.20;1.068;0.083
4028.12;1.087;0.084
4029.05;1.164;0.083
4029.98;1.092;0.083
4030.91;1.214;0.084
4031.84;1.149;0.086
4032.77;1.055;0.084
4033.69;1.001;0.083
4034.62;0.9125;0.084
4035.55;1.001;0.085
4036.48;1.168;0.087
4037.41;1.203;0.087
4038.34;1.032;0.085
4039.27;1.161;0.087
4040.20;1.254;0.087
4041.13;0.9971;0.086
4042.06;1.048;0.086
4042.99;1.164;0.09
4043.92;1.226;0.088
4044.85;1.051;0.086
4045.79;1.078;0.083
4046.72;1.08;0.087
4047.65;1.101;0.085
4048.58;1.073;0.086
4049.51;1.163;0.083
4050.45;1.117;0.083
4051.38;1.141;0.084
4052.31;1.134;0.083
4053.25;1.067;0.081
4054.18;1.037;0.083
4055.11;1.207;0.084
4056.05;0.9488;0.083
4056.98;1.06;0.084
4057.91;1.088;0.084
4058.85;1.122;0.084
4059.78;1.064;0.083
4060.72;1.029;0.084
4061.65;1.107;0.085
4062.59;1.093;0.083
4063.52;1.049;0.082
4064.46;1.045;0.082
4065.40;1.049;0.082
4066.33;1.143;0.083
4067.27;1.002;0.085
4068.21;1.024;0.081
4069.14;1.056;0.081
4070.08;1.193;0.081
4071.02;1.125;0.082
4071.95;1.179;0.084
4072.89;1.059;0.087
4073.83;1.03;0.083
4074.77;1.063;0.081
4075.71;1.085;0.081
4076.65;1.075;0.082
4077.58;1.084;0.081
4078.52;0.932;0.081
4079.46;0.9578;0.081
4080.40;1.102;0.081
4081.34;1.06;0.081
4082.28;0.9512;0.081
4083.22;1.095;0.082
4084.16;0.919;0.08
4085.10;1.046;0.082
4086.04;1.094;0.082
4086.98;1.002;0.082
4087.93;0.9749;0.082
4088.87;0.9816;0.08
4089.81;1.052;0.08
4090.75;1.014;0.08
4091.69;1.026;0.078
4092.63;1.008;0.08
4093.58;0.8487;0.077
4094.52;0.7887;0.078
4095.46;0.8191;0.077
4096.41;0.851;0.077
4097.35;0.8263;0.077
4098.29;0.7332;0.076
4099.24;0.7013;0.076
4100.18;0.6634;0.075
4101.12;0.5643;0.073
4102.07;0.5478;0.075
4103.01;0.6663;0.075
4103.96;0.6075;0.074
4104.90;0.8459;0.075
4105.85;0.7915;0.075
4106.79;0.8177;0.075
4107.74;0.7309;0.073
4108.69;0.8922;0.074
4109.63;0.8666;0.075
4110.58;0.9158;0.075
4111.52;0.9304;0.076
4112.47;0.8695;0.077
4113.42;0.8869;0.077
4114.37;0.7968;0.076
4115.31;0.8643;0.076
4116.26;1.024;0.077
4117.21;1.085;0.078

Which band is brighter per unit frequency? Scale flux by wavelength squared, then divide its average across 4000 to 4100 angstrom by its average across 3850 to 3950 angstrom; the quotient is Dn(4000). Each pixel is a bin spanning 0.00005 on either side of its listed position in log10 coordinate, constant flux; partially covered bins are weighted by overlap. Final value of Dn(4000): 0.98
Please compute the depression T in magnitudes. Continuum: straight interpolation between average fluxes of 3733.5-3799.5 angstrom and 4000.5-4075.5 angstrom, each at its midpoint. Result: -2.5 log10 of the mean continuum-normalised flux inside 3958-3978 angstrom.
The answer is 0.215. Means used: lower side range 1.23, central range 0.925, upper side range 1.09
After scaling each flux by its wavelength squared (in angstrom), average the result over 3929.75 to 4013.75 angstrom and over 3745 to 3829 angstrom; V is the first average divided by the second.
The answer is 1.0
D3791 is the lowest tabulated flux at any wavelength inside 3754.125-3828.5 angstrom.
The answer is 0.8512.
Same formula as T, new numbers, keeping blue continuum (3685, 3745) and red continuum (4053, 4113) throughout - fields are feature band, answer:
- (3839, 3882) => -0.06 mag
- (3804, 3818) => -0.06 mag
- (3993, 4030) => -0.08 mag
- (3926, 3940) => -0.08 mag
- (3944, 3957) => -0.15 mag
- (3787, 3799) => 0.09 mag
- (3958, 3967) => 0.10 mag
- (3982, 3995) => -0.08 mag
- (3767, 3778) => -0.03 mag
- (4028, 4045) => -0.11 mag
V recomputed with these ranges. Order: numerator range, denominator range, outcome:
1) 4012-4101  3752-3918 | 0.98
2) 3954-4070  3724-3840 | 0.99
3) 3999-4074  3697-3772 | 1.02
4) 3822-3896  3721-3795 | 0.96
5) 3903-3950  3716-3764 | 1.06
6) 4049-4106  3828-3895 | 0.97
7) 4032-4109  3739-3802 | 0.96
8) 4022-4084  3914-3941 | 0.97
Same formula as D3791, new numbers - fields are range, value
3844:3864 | 1.027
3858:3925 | 0.7714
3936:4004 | 0.6483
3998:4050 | 0.9125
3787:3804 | 0.9069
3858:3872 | 1.11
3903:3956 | 0.9329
